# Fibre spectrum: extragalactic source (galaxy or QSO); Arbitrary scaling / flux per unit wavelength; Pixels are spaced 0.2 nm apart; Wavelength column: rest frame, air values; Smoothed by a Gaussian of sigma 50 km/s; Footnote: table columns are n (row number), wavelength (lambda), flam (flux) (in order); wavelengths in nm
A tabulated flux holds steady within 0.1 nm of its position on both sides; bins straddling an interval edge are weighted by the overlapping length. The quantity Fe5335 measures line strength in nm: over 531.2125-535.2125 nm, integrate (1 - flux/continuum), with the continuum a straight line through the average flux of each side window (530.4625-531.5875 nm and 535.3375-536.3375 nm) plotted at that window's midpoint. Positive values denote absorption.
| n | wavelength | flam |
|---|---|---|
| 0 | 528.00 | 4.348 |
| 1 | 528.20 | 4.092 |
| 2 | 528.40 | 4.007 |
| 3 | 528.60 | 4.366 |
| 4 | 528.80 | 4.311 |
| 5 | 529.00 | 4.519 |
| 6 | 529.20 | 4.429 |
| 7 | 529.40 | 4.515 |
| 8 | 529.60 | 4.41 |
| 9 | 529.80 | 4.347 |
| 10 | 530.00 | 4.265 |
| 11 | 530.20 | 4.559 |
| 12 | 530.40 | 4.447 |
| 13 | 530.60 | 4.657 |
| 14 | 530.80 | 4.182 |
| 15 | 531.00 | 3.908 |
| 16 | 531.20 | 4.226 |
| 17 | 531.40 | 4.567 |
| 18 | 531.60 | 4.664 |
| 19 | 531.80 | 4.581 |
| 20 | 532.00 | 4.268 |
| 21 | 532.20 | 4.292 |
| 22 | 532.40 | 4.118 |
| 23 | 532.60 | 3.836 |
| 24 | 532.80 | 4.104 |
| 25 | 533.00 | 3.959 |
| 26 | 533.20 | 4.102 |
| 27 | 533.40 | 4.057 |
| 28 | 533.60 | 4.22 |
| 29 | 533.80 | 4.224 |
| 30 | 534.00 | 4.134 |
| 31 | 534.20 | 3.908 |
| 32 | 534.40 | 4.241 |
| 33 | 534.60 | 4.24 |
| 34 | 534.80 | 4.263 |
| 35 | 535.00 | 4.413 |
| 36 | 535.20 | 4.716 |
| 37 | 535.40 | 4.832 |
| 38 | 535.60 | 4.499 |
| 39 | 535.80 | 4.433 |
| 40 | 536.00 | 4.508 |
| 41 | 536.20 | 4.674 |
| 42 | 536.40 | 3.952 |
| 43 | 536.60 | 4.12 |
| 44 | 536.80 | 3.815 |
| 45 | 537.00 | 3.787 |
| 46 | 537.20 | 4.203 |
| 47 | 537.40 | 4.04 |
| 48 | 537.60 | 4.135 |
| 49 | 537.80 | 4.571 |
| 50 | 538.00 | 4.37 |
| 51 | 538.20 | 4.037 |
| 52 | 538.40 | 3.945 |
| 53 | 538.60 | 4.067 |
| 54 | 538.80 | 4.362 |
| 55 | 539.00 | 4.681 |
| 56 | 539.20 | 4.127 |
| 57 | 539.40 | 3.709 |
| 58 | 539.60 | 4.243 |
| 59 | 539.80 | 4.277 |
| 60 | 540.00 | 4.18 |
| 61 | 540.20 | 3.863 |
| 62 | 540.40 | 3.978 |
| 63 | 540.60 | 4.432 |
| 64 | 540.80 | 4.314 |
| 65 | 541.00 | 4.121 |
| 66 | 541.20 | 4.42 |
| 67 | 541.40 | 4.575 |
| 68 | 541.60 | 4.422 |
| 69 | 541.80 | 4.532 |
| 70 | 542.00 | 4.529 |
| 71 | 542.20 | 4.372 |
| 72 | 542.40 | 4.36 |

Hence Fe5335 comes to 0.183 nm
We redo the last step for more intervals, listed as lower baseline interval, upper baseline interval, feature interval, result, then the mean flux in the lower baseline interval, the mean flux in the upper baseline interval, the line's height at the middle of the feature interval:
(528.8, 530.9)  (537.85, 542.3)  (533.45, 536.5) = 0.00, 4.43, 4.26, 4.34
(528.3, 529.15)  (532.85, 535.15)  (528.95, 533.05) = -0.08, 4.31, 4.17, 4.25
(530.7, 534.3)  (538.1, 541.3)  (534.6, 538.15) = -0.11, 4.19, 4.17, 4.18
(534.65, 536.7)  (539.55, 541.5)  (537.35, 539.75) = 0.07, 4.44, 4.24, 4.32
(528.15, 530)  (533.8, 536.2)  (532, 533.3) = 0.08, 4.34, 4.39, 4.37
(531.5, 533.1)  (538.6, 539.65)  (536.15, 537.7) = 0.05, 4.23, 4.21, 4.21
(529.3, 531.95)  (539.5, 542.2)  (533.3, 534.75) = 0.07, 4.41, 4.3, 4.37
